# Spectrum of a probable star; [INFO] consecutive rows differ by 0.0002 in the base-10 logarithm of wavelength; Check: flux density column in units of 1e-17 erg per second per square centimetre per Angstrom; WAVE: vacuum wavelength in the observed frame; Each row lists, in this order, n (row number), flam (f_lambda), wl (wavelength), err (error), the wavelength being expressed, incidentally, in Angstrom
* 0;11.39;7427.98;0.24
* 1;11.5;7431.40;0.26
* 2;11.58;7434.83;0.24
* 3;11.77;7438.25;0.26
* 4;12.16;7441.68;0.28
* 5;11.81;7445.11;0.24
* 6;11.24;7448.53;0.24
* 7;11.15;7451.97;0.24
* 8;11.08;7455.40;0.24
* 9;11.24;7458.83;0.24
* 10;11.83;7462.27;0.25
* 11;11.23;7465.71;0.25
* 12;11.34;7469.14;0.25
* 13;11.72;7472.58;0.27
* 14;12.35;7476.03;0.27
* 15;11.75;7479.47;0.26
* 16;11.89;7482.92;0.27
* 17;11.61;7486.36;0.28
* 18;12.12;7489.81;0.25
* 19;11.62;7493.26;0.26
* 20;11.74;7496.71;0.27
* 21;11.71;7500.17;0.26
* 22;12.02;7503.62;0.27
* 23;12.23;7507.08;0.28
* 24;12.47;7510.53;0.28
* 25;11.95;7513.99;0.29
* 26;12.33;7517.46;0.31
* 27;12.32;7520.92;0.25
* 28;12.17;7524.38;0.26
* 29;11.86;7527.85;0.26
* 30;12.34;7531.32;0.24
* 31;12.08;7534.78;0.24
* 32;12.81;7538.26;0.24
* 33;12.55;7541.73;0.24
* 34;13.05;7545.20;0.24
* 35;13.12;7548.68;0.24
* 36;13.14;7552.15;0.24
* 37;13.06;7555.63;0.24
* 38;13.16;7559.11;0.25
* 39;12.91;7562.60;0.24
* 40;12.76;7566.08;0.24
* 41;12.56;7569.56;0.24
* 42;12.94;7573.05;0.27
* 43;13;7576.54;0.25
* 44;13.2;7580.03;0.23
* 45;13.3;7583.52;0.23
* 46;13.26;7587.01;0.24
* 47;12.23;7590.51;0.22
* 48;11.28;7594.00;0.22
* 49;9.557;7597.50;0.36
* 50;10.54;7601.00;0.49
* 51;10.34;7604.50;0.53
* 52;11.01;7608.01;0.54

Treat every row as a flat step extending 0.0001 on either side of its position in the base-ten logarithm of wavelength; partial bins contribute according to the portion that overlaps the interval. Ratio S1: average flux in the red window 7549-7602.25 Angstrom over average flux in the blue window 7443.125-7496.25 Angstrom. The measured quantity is 1.1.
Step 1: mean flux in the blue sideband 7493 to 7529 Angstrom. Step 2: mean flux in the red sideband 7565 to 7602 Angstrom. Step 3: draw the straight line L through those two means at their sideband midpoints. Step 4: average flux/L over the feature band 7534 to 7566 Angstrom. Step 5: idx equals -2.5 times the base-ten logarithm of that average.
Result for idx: -0.06 mag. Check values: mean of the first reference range 12.1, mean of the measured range 12.9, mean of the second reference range 12.3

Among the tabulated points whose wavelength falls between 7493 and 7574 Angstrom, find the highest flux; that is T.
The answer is 13.16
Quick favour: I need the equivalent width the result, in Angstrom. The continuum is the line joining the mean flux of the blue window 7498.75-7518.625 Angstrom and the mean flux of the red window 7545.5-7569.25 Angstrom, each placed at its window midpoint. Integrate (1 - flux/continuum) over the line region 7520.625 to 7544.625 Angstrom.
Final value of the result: 0.4 Angstrom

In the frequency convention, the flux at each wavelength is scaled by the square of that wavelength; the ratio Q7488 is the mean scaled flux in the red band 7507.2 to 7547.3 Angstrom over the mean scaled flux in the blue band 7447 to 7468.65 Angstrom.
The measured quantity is 1.1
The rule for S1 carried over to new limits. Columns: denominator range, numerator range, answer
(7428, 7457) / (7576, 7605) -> 1.03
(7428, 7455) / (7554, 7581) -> 1.12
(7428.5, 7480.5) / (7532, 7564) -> 1.11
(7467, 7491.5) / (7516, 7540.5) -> 1.04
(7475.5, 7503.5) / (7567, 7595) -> 1.08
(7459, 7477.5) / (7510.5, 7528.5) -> 1.05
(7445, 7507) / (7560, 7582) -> 1.11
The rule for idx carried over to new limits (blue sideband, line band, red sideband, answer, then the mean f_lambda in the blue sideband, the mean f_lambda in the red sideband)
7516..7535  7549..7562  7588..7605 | -0.13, 12.2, 10.9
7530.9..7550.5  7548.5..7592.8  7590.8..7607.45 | -0.12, 12.7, 10.6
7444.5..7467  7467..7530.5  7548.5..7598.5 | -0.01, 11.3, 12.7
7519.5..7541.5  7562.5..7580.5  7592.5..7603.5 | -0.16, 12.3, 10.4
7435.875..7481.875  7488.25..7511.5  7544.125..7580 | 0.02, 11.6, 13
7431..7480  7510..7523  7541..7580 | 0.01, 11.6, 13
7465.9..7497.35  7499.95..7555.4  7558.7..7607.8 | -0.04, 11.8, 12.2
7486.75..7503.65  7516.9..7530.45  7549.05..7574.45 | 0.01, 11.8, 12.9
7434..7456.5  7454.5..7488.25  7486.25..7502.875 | 0.01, 11.6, 11.8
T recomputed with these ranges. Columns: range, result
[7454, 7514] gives 12.47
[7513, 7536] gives 12.34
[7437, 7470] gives 12.16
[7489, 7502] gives 12.12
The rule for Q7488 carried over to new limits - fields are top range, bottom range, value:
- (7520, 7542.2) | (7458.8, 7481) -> 1.07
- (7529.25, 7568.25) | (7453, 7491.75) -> 1.12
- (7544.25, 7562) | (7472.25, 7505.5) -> 1.12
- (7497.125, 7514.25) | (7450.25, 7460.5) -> 1.10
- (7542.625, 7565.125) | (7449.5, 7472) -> 1.18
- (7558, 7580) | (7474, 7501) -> 1.11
